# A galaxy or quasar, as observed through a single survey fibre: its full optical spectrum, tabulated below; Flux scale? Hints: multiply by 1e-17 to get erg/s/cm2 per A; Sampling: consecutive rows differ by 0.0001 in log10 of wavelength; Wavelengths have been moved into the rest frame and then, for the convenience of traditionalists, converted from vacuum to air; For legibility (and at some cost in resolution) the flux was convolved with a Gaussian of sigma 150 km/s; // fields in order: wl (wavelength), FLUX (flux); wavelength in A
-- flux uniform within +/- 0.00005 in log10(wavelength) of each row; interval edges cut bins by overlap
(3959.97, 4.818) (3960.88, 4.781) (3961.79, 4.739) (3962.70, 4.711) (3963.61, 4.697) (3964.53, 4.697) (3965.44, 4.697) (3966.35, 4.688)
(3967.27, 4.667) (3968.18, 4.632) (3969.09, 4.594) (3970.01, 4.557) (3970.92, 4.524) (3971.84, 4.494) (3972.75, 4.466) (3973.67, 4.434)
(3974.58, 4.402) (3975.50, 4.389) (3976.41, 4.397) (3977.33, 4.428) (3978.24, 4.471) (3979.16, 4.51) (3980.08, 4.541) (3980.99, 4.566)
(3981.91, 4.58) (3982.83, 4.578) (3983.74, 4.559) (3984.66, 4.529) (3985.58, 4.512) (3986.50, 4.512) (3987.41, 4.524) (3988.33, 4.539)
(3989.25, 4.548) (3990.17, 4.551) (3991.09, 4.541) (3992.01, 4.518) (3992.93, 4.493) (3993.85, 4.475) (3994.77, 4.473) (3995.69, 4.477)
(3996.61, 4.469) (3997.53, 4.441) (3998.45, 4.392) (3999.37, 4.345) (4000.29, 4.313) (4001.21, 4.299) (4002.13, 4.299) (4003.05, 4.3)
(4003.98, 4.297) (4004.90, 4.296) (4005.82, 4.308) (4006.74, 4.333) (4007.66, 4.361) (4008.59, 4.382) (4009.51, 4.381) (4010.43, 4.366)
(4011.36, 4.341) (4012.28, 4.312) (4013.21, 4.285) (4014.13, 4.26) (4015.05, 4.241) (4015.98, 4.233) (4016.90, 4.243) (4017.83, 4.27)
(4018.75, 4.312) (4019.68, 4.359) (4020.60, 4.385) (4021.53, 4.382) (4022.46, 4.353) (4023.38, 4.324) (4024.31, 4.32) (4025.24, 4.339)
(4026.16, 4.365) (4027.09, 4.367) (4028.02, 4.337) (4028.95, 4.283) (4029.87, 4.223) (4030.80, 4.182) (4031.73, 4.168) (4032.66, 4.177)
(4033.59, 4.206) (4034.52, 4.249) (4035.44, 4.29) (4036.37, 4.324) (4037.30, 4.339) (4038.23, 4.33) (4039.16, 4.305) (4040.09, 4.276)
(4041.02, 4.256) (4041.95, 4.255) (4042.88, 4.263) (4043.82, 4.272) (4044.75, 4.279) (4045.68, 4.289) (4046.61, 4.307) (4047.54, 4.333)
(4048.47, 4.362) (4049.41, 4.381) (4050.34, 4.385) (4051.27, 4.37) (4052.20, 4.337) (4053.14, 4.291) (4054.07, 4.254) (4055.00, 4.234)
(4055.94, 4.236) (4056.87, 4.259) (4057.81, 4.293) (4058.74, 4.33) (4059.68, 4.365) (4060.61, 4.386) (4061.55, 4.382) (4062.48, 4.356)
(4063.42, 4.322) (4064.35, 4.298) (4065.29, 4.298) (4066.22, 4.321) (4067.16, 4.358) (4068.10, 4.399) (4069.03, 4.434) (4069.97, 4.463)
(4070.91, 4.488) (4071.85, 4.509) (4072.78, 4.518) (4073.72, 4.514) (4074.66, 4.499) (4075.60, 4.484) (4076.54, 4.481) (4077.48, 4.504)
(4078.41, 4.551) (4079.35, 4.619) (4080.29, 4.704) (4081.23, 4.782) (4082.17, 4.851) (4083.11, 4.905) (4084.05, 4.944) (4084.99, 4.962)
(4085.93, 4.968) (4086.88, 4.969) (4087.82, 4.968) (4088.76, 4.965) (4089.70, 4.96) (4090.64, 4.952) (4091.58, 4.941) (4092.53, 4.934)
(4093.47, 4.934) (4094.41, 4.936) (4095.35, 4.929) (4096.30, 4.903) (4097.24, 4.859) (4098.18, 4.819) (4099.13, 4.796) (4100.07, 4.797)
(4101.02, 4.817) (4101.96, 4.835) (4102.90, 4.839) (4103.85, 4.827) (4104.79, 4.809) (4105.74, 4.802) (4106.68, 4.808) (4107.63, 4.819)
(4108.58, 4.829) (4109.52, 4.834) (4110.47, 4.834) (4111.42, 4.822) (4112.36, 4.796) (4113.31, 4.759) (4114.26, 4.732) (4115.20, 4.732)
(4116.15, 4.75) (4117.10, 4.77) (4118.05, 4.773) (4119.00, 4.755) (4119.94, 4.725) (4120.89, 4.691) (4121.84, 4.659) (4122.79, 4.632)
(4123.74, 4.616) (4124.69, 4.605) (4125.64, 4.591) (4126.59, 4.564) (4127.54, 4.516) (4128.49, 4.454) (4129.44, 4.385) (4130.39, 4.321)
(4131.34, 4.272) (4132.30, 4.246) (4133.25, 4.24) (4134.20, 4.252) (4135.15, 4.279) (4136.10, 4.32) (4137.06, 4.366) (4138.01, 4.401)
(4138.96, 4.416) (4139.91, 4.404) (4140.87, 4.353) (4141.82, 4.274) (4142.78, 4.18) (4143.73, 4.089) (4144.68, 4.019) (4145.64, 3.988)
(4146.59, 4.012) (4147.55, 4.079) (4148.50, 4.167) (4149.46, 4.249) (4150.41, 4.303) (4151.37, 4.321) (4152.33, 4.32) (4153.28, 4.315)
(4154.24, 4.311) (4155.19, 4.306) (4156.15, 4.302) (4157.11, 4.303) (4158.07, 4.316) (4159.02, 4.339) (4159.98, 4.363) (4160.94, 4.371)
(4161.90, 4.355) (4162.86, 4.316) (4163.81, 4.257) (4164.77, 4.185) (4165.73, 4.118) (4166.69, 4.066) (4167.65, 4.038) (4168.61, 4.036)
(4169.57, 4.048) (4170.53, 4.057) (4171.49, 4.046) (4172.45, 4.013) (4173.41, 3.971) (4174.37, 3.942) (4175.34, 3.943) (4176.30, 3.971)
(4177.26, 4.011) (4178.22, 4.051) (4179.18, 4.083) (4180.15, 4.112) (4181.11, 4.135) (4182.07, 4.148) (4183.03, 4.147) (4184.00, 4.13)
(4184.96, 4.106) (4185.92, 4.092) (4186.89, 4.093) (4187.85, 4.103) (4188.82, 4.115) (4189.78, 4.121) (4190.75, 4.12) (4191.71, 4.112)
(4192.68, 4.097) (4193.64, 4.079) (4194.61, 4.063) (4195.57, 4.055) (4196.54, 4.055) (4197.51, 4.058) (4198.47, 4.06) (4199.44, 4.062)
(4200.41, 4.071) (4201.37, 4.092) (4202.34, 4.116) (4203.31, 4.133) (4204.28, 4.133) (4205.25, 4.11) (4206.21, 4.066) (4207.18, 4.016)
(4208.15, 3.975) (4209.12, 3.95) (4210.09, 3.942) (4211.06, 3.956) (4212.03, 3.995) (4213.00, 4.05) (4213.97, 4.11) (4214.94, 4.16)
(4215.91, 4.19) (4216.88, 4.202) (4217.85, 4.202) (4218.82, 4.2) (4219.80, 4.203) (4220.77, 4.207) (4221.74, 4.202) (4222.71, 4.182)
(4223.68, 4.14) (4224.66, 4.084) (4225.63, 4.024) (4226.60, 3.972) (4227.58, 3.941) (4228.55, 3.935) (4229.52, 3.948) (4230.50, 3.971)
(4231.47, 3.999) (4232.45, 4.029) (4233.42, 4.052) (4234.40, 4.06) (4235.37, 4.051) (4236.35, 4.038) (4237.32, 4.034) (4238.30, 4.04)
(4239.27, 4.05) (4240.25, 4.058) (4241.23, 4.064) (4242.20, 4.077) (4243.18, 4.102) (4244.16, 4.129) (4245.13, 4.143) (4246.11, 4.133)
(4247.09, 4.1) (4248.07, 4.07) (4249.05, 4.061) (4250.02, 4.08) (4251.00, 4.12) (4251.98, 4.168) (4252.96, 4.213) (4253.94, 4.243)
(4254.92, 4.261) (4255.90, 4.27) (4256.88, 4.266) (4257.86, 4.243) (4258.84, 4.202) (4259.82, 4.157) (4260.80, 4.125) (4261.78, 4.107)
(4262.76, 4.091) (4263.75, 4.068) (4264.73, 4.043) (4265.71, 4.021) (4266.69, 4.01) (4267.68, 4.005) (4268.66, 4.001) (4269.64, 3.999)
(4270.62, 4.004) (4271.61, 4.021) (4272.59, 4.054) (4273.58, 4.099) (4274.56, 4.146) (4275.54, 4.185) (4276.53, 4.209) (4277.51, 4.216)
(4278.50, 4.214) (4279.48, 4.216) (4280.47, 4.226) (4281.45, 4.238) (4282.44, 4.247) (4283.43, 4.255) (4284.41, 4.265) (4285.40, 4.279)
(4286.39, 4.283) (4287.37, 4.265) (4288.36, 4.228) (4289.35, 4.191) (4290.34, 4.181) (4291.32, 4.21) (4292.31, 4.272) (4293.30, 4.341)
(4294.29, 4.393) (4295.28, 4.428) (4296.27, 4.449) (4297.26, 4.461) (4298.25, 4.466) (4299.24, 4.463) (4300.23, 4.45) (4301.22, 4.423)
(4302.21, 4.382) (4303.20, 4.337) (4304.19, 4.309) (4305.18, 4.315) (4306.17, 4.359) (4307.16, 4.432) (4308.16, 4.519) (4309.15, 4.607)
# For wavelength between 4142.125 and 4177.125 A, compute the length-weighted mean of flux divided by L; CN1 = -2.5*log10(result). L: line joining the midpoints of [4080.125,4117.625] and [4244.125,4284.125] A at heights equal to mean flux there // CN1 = 0.106 mag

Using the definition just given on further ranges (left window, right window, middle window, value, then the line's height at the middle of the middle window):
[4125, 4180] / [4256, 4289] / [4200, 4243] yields 0.030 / 4.18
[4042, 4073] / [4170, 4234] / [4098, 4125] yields -0.127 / 4.24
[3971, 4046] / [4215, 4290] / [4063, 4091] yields -0.081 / 4.3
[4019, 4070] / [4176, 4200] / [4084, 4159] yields -0.097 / 4.19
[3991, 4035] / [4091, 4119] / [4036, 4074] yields 0.053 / 4.56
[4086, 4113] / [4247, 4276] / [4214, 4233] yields 0.051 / 4.29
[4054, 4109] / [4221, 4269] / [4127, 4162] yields 0.038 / 4.44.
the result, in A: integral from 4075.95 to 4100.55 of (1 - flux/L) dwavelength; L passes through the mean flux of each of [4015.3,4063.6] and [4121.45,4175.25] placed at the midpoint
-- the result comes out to -3.19 A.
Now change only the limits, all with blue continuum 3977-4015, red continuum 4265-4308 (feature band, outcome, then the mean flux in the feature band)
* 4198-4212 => 0.8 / 4.05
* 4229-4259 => 1.2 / 4.1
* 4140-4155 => 0.4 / 4.21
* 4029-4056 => 0.7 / 4.28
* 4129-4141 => 0.0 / 4.32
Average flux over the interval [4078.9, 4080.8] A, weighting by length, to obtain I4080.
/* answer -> 4.66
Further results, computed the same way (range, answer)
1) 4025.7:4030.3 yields 4.32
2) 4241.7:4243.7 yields 4.09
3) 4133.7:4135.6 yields 4.27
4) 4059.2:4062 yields 4.37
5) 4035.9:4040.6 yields 4.31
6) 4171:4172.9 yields 4.03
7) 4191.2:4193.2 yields 4.12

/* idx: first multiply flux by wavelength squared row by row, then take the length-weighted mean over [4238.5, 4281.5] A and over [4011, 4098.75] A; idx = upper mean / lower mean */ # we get 1.02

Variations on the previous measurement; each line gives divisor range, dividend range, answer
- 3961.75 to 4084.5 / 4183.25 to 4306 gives 1.04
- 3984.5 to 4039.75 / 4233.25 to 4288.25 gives 1.07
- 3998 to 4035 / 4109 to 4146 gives 1.10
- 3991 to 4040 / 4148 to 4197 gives 1.03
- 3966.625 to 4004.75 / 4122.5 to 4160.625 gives 1.04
